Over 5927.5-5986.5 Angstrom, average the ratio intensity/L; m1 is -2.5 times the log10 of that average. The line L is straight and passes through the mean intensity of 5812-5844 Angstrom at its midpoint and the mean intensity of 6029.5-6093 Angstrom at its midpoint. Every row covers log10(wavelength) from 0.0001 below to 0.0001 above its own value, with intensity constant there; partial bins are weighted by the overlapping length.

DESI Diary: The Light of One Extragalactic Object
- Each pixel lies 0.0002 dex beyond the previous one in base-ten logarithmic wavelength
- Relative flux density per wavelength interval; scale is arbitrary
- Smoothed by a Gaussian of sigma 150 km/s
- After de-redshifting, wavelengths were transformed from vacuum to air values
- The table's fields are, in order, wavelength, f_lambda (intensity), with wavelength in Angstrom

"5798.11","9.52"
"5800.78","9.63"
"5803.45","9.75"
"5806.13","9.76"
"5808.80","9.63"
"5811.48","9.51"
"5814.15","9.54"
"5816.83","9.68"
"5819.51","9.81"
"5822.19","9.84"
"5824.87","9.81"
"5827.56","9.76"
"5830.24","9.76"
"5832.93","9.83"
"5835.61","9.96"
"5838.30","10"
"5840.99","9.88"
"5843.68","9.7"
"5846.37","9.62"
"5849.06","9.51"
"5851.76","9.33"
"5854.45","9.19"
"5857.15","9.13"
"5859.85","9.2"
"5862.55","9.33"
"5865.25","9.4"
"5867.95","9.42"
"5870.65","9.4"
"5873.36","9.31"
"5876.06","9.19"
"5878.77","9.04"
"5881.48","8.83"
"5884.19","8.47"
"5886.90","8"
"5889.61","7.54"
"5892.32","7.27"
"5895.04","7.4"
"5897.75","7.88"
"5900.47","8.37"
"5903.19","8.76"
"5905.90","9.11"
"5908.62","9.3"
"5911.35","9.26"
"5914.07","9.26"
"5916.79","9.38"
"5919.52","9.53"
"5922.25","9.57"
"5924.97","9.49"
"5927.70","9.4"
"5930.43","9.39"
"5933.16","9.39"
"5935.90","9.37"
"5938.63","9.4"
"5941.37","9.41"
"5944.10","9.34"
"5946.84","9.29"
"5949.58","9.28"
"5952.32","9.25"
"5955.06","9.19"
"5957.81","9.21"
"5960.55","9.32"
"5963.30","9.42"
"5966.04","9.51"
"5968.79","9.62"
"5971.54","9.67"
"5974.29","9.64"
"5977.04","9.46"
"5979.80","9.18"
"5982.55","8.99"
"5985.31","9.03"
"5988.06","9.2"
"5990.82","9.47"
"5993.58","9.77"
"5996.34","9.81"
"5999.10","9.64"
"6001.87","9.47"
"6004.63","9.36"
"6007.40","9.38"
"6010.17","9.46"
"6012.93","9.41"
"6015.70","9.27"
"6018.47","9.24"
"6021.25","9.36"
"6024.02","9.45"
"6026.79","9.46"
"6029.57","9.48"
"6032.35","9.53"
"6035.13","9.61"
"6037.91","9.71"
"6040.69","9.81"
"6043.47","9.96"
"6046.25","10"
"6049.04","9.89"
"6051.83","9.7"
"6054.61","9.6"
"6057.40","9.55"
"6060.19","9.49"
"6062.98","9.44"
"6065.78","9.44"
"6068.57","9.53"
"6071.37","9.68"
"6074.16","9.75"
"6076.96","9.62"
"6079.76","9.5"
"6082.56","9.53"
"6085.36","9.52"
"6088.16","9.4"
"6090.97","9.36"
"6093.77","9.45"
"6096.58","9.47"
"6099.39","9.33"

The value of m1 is 0.04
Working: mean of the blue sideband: 9.79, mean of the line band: 9.35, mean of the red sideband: 9.61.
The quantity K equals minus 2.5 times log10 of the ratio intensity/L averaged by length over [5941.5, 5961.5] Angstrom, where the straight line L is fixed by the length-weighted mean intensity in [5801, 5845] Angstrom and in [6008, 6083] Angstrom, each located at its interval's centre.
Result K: 0.043 mag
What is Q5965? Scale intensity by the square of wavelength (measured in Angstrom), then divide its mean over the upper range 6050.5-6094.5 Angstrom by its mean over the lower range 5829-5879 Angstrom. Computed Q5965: 1.08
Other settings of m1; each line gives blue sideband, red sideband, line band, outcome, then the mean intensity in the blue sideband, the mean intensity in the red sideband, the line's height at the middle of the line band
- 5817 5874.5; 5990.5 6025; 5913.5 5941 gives 0.01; 9.58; 9.47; 9.52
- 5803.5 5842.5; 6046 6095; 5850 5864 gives 0.06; 9.77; 9.57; 9.74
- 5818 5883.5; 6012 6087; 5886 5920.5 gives 0.12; 9.5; 9.58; 9.52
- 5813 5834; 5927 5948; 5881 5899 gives 0.21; 9.75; 9.37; 9.53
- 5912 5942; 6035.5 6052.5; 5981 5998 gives 0.03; 9.41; 9.84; 9.64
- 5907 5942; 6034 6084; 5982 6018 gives 0.01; 9.39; 9.66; 9.54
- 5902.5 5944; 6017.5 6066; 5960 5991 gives 0.01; 9.35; 9.6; 9.46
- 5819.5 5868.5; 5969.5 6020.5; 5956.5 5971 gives 0.00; 9.6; 9.41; 9.45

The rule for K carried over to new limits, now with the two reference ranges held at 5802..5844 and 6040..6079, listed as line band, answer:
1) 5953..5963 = 0.05 mag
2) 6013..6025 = 0.04 mag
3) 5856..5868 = 0.05 mag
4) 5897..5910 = 0.12 mag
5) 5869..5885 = 0.08 mag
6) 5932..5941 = 0.04 mag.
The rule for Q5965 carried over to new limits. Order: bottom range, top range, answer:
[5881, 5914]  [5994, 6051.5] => 1.19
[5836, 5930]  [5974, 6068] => 1.10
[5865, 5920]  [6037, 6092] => 1.17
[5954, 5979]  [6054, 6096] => 1.05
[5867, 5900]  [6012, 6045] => 1.18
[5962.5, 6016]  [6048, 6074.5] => 1.04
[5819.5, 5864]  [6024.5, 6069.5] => 1.07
